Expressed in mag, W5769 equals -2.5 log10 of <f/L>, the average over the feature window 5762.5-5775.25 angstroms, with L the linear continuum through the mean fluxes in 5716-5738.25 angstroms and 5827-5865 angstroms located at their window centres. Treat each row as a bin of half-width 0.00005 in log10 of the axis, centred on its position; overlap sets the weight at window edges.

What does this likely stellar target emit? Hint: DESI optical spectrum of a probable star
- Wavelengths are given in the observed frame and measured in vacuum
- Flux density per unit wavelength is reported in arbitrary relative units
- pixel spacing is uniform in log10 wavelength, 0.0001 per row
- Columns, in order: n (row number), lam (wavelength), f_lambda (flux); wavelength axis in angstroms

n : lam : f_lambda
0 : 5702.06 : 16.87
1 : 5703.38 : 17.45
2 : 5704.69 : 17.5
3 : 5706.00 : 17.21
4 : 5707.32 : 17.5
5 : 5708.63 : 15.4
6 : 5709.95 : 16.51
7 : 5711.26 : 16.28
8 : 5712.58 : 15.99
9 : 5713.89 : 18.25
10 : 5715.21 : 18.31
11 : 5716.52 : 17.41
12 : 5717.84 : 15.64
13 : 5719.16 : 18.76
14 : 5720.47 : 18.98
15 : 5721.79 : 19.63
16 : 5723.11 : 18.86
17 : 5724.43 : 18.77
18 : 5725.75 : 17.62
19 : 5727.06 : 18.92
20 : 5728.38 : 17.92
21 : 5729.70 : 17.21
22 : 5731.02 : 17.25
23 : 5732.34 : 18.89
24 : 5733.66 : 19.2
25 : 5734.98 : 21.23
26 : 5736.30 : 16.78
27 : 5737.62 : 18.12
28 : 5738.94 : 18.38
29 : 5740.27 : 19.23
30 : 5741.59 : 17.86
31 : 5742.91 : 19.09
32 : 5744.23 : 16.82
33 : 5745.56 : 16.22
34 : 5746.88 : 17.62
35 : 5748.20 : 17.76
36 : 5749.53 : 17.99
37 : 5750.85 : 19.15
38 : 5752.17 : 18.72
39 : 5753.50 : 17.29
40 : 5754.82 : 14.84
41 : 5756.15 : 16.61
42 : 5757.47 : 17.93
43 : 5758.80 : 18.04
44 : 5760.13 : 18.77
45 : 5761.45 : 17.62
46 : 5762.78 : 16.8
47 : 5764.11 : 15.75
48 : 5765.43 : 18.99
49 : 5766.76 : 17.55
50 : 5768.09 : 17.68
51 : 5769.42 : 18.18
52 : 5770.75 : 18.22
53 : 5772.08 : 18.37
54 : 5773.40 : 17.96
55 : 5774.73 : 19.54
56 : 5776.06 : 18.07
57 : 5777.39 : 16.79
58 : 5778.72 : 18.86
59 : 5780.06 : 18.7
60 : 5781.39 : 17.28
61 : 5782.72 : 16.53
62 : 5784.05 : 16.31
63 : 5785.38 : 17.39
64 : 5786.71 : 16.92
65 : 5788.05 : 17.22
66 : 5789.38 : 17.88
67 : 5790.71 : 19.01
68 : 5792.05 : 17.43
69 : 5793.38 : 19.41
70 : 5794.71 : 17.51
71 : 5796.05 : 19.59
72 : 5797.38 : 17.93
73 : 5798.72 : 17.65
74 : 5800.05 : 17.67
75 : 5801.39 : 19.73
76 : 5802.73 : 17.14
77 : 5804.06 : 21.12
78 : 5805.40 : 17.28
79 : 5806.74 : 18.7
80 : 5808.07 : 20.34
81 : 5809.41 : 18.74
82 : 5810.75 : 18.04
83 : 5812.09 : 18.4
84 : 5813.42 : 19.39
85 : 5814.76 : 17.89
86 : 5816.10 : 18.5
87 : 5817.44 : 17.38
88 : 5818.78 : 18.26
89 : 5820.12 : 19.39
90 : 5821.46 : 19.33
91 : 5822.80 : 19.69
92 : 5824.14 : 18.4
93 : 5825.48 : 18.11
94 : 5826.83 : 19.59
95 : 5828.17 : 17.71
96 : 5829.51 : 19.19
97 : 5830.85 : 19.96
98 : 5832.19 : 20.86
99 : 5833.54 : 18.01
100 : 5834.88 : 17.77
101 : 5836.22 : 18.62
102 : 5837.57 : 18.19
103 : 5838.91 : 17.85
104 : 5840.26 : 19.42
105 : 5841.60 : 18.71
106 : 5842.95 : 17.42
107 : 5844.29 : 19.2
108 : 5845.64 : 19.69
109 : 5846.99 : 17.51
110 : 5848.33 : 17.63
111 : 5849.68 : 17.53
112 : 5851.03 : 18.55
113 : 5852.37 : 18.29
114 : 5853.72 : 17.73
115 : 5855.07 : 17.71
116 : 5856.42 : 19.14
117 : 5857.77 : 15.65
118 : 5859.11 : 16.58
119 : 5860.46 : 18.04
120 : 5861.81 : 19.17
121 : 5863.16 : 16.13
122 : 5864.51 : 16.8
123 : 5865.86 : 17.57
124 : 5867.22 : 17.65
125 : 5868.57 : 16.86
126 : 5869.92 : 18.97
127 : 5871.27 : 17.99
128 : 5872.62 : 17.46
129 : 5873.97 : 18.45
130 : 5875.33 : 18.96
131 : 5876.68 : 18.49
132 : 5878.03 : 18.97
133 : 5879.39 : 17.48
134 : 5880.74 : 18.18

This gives 0.021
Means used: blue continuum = 18.3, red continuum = 18.2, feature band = 17.9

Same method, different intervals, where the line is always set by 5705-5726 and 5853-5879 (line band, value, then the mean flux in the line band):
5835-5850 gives -0.03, 18.3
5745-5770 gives 0.00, 17.6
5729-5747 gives -0.03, 18.1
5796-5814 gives -0.06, 18.7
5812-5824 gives -0.06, 18.7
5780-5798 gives -0.01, 17.8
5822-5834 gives -0.08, 19.1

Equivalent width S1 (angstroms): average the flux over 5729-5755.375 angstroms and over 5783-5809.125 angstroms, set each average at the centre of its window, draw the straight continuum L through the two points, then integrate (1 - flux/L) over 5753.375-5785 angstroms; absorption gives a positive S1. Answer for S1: 0.8 angstroms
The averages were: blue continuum 18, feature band 17.6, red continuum 18.2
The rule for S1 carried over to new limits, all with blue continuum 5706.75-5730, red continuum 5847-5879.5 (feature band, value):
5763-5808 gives -0.7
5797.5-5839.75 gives -2.1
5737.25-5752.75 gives -0.3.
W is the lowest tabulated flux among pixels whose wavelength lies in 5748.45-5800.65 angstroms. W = 14.84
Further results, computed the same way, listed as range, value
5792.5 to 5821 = 17.14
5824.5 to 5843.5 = 17.42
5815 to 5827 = 17.38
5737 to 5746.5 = 16.22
